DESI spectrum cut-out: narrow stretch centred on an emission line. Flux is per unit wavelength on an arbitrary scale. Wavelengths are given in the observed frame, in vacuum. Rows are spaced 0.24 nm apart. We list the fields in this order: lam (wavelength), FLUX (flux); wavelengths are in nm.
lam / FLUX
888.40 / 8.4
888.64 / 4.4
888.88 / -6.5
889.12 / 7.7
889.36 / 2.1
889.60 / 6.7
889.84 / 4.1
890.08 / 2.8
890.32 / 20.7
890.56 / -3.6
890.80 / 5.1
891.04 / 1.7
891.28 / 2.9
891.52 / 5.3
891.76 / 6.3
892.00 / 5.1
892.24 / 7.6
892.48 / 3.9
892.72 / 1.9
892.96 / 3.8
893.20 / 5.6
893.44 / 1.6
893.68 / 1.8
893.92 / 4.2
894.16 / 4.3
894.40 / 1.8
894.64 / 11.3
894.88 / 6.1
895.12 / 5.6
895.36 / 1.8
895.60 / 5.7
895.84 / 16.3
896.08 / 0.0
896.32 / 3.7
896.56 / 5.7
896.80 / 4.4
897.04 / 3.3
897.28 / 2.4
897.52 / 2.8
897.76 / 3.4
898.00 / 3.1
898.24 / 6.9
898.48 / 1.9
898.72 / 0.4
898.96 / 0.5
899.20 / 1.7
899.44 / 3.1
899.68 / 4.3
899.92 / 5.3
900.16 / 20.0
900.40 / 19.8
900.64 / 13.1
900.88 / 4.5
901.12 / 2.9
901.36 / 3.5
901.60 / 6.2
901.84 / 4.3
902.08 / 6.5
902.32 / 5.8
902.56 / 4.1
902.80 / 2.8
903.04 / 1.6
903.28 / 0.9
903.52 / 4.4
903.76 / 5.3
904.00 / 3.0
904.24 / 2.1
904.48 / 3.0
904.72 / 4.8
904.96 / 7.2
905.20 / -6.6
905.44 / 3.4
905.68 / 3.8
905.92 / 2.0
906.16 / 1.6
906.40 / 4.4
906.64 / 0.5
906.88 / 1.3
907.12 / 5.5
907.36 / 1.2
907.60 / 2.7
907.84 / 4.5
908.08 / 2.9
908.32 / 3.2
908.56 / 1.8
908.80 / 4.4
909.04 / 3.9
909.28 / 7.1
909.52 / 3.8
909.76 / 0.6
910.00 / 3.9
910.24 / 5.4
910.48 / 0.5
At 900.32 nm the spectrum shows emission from H-beta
